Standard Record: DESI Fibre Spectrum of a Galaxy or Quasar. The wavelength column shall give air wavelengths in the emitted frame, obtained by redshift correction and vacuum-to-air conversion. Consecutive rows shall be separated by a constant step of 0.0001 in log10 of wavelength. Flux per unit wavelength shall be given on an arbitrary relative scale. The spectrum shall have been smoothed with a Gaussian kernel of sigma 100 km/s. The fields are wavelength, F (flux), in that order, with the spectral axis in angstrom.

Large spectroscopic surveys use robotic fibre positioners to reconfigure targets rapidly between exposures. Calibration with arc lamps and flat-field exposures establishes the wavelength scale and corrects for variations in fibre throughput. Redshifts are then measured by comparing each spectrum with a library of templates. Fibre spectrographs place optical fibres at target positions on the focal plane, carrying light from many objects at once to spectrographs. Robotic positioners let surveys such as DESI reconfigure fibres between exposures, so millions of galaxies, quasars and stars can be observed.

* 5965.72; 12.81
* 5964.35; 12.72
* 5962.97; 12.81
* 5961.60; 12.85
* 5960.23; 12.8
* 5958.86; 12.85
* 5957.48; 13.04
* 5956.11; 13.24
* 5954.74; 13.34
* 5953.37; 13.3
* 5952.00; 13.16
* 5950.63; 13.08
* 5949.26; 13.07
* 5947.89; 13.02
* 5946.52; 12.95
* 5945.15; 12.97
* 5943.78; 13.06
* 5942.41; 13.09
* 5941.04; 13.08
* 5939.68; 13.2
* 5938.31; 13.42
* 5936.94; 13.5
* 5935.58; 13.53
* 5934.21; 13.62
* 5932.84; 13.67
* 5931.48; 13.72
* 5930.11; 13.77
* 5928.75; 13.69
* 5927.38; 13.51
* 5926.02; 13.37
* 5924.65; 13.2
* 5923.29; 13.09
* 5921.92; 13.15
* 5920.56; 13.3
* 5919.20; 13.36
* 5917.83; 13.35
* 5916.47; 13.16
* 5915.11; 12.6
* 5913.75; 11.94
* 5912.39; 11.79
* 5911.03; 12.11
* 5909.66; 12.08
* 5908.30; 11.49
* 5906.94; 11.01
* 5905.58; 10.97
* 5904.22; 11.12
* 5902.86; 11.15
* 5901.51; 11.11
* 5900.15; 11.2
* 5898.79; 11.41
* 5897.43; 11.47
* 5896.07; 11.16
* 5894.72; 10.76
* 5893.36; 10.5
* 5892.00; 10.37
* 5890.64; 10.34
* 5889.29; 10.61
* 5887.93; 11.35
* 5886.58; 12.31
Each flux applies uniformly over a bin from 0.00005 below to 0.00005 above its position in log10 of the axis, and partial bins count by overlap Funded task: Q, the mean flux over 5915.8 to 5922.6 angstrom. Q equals 13.3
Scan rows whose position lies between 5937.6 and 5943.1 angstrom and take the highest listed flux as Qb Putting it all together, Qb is 13.42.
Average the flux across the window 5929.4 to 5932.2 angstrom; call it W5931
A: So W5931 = 13.8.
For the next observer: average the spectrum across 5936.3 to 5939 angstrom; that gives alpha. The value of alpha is 13.4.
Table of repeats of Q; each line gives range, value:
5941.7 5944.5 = 13.1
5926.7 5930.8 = 13.7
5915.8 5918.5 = 13.3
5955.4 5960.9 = 13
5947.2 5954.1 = 13.1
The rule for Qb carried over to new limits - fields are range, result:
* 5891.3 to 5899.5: 11.47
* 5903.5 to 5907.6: 11.12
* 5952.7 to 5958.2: 13.34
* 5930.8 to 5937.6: 13.72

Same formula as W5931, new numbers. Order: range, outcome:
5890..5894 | 10.4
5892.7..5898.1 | 11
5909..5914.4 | 12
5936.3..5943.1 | 13.3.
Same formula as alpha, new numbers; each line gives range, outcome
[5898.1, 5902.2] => 11.3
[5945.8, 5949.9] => 13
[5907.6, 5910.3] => 11.8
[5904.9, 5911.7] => 11.5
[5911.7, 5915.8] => 12.1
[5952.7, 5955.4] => 13.3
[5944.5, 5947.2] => 13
